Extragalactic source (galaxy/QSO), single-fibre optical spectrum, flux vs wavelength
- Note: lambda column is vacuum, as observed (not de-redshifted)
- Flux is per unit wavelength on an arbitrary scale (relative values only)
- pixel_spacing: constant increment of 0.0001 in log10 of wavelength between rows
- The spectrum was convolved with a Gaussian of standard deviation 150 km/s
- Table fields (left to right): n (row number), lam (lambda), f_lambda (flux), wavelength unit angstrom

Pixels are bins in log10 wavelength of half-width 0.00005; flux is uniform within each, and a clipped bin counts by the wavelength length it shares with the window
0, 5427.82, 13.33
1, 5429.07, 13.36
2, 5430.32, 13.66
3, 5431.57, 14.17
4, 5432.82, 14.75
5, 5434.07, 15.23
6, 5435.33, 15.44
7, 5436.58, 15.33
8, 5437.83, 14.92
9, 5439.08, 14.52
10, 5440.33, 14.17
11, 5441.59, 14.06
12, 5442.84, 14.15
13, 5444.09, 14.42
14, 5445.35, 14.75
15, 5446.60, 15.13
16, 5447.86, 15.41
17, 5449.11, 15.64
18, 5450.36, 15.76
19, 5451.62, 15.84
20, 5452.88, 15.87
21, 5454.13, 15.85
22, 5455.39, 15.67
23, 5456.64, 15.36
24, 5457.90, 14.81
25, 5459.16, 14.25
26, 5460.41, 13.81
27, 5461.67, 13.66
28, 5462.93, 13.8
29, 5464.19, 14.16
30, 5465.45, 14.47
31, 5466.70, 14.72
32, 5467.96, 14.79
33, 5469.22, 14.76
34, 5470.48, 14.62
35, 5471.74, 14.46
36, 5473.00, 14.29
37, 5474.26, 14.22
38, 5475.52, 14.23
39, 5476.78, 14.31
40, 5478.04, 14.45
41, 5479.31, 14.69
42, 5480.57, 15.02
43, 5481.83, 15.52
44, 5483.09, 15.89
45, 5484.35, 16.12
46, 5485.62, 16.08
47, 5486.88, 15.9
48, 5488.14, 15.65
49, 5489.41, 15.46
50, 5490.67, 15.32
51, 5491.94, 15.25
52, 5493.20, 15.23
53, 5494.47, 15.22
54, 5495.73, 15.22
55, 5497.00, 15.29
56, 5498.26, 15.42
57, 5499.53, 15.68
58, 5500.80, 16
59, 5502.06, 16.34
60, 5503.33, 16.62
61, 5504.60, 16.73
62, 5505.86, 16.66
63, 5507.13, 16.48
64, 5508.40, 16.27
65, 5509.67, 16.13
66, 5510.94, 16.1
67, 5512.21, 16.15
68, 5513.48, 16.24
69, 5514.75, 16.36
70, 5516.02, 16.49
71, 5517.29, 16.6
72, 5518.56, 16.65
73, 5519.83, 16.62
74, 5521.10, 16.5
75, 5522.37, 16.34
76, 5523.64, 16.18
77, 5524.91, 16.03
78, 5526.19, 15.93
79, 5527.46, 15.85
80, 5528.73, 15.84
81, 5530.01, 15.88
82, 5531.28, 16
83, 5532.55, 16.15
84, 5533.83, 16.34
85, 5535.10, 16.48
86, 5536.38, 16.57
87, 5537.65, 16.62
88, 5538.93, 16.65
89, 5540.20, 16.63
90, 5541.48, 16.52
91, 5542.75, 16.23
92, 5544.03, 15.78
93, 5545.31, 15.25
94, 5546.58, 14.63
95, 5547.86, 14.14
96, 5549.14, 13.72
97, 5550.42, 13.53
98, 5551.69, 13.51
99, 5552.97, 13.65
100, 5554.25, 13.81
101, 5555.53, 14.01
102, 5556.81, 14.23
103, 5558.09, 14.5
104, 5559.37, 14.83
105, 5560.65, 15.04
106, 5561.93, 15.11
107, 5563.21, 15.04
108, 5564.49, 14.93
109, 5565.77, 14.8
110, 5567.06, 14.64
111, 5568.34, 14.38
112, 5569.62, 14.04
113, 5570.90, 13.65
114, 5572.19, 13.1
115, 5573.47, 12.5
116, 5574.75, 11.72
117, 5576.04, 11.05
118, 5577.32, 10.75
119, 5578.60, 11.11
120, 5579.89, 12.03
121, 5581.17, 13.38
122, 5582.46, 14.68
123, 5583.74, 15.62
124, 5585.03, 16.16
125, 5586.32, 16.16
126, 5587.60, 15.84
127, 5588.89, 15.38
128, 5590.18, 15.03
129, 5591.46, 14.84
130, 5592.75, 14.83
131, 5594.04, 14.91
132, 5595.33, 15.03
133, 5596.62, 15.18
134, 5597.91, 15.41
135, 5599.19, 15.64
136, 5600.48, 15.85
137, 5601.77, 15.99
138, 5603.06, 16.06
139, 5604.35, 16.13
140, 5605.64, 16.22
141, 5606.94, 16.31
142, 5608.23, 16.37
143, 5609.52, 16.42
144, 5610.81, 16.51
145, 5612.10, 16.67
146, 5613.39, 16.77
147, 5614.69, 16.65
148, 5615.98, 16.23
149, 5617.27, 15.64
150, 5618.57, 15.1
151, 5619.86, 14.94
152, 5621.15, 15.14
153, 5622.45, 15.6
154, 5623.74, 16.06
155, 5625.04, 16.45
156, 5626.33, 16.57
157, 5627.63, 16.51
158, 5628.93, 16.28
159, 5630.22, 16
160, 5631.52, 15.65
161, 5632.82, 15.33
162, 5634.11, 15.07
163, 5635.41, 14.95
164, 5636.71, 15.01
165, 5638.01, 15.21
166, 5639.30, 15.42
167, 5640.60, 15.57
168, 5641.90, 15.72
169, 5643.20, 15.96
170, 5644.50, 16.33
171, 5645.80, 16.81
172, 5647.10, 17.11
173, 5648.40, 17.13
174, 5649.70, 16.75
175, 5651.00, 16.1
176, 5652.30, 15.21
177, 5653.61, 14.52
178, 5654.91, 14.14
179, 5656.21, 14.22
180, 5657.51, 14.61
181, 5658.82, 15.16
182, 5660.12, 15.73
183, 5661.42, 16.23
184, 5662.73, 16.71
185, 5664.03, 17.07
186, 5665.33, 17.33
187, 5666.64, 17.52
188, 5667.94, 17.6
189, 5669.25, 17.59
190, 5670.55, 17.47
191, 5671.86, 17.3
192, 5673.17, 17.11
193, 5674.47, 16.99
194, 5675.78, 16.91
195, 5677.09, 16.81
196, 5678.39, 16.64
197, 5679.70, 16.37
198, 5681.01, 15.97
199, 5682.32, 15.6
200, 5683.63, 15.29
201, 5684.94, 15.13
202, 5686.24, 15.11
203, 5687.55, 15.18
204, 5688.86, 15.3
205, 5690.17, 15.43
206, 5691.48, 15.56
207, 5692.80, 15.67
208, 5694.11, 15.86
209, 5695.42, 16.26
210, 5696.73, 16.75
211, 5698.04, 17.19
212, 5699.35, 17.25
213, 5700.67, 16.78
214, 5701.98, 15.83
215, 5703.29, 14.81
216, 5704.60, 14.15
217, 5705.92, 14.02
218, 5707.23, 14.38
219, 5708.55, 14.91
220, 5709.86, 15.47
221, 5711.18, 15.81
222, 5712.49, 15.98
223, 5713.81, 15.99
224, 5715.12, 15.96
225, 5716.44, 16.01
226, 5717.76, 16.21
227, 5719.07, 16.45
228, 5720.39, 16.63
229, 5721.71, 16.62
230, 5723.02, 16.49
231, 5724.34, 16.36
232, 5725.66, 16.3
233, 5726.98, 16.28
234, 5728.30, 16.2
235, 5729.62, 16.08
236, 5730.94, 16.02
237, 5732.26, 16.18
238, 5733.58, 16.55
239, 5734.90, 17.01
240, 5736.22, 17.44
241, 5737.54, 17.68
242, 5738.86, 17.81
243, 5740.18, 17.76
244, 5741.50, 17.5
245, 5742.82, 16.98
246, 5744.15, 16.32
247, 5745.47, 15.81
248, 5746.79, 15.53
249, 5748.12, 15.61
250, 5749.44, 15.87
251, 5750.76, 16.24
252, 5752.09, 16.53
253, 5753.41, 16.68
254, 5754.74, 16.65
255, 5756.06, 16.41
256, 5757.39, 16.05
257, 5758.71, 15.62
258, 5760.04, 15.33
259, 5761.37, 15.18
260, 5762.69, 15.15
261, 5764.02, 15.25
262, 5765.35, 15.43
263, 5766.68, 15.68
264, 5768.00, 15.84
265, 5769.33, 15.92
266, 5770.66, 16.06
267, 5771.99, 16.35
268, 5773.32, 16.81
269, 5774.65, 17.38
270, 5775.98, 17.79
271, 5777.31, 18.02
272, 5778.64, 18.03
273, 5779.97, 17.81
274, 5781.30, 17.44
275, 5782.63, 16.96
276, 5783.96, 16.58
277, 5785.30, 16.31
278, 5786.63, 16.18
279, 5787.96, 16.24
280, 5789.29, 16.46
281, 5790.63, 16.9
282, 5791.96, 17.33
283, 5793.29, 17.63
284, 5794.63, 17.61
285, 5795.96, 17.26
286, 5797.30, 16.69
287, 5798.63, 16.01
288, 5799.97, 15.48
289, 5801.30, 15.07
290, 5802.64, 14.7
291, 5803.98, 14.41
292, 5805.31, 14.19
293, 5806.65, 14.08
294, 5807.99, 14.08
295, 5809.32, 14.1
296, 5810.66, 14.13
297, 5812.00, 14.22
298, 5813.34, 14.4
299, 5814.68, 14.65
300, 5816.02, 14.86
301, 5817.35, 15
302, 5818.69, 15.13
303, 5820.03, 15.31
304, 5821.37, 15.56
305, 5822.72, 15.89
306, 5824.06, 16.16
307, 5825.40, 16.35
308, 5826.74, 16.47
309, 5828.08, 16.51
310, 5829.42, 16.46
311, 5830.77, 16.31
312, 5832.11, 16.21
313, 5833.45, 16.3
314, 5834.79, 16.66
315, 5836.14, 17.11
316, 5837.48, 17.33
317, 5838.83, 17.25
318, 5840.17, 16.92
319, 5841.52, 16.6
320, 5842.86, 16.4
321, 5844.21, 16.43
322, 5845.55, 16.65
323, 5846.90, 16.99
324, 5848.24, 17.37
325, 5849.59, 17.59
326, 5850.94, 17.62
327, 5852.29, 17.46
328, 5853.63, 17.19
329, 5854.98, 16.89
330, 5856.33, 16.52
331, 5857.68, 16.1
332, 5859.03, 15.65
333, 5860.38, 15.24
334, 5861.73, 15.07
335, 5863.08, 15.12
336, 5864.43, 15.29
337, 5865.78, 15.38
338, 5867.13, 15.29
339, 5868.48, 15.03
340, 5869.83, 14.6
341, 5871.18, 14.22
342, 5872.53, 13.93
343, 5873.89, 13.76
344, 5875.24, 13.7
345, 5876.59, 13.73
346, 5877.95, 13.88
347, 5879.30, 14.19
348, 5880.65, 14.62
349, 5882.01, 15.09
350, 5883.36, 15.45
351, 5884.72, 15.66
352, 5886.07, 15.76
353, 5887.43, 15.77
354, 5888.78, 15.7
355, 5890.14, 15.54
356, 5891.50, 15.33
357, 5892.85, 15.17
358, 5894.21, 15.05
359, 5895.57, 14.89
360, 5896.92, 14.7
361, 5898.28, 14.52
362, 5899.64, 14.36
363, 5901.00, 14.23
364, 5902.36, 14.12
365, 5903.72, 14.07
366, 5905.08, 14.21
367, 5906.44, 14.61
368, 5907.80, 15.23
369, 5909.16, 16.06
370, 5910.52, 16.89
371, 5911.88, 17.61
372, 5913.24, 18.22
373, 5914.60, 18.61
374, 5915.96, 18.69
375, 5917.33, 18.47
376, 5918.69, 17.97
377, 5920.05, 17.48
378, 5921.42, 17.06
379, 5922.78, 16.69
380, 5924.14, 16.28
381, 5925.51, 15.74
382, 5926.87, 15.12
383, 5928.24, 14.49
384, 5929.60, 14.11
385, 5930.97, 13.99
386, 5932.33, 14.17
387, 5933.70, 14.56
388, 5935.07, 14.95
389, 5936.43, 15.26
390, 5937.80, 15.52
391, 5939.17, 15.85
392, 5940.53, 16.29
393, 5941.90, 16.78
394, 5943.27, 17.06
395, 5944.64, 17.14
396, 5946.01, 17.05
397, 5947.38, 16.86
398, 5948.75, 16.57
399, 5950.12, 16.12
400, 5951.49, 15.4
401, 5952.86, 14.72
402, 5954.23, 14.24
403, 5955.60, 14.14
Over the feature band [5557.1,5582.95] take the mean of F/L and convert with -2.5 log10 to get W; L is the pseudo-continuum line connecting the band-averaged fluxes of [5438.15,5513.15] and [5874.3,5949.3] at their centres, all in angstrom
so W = 0.13 mag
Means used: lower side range 15.2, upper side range 15.7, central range 13.6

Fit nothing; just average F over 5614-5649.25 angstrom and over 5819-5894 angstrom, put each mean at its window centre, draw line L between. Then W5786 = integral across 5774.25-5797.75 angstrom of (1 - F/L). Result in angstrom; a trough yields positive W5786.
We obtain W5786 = -1.9 angstrom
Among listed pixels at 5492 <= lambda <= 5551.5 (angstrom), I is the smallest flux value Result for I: 13.53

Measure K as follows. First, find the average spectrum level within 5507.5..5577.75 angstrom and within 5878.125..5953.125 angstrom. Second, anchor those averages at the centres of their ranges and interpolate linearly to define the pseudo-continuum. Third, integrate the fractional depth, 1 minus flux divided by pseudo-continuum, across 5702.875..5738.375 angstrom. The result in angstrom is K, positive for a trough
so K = -1.3 angstrom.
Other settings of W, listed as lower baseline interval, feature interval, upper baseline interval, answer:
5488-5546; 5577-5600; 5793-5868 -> 0.102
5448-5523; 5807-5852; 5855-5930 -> -0.038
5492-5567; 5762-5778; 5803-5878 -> -0.045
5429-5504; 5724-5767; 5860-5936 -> -0.073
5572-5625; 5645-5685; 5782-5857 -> -0.065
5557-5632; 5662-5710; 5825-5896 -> -0.058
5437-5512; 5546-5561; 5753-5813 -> 0.096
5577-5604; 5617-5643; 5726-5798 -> -0.028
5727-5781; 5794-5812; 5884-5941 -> 0.073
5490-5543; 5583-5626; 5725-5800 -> 0.033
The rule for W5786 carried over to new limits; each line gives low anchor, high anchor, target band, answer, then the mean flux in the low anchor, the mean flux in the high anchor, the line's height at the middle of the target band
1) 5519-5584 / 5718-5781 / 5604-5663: -1.47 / 14.8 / 16.5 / 15.5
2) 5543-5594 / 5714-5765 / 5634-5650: -0.89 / 14.2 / 16.3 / 15.1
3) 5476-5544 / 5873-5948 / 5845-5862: -1.11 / 16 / 15.6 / 15.7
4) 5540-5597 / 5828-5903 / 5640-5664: -1.81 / 14.3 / 15.6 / 14.7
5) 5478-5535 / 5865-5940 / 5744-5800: -3.14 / 16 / 15.4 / 15.6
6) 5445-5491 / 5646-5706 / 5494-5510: -0.88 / 15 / 16.1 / 15.2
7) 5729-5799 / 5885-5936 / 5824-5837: -0.25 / 16.6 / 15.7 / 16.2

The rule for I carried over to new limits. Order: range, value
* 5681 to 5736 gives 14.02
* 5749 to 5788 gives 15.15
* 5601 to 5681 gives 14.14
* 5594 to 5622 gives 14.91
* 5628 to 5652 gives 14.95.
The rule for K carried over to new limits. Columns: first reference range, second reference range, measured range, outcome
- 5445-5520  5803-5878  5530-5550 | -0.5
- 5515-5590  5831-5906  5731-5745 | -1.6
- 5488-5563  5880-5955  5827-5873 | -1.5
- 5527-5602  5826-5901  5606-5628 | -1.7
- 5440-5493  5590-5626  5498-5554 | -2.2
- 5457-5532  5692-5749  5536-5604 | 4.8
